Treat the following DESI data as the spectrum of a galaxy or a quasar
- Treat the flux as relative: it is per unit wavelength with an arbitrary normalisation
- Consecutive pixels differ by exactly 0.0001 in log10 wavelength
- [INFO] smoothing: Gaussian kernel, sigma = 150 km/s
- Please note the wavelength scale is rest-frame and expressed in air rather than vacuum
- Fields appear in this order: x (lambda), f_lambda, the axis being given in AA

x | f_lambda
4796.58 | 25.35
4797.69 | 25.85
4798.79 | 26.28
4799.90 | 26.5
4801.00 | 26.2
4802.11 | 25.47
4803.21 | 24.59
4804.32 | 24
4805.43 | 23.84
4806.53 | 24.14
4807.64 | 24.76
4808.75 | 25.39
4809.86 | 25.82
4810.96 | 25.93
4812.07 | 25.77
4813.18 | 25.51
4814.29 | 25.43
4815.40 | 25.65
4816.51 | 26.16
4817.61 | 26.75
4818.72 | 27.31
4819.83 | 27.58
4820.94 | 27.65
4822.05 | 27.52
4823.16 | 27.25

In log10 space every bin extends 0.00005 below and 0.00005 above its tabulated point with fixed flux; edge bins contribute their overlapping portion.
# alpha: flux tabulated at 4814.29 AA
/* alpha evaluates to 25.43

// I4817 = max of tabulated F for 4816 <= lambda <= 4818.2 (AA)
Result 26.75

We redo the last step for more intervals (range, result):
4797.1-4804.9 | 26.5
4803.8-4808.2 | 24.76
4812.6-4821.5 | 27.65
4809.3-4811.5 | 25.93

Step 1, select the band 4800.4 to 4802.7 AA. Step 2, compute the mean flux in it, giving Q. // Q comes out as 25.9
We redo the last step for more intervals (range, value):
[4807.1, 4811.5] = 25.5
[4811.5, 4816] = 25.6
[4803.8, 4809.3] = 24.4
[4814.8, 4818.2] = 26.2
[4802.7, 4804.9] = 24.2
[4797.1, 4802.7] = 26.1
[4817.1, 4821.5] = 27.3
